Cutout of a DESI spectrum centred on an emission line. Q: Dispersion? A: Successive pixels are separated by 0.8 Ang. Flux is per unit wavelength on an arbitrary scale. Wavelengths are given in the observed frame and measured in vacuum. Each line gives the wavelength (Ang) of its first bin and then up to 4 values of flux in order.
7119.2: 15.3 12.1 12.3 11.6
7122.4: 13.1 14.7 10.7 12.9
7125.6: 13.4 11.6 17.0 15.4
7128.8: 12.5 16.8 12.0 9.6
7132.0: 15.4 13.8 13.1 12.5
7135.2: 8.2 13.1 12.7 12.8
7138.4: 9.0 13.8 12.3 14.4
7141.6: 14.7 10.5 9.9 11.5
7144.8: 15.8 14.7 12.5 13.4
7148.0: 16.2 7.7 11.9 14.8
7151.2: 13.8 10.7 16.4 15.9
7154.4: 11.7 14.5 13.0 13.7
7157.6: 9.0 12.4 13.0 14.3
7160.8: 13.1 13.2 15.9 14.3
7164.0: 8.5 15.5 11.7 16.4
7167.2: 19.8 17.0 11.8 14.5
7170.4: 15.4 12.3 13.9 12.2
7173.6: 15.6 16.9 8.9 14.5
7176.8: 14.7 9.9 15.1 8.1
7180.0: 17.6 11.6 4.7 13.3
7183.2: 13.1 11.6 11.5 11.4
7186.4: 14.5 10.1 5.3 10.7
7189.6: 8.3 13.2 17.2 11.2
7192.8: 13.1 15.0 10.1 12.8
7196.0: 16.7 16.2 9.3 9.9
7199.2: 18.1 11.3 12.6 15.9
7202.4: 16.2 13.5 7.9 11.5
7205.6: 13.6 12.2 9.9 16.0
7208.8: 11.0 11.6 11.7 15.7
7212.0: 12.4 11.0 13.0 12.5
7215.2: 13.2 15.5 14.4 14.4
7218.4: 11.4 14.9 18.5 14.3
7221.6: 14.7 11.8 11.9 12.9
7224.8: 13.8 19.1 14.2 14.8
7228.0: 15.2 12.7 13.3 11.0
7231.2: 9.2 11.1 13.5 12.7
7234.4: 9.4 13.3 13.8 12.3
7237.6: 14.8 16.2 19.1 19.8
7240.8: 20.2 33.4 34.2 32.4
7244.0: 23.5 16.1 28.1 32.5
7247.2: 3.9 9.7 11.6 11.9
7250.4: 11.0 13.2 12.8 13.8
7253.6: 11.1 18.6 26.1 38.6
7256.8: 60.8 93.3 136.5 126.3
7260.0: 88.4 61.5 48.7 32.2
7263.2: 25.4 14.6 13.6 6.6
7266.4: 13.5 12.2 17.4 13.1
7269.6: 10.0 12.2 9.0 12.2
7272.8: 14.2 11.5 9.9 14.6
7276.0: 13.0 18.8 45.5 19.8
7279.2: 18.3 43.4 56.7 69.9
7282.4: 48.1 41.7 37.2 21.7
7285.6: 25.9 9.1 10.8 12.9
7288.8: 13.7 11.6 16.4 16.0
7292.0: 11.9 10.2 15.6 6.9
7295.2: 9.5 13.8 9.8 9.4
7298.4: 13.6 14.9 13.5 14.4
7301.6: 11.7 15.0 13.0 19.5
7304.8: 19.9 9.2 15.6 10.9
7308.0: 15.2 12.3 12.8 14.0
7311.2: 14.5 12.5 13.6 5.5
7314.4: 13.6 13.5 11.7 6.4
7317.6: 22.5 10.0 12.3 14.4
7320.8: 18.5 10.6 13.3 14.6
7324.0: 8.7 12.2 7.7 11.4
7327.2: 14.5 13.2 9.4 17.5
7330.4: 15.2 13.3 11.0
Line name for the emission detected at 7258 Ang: H-alpha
